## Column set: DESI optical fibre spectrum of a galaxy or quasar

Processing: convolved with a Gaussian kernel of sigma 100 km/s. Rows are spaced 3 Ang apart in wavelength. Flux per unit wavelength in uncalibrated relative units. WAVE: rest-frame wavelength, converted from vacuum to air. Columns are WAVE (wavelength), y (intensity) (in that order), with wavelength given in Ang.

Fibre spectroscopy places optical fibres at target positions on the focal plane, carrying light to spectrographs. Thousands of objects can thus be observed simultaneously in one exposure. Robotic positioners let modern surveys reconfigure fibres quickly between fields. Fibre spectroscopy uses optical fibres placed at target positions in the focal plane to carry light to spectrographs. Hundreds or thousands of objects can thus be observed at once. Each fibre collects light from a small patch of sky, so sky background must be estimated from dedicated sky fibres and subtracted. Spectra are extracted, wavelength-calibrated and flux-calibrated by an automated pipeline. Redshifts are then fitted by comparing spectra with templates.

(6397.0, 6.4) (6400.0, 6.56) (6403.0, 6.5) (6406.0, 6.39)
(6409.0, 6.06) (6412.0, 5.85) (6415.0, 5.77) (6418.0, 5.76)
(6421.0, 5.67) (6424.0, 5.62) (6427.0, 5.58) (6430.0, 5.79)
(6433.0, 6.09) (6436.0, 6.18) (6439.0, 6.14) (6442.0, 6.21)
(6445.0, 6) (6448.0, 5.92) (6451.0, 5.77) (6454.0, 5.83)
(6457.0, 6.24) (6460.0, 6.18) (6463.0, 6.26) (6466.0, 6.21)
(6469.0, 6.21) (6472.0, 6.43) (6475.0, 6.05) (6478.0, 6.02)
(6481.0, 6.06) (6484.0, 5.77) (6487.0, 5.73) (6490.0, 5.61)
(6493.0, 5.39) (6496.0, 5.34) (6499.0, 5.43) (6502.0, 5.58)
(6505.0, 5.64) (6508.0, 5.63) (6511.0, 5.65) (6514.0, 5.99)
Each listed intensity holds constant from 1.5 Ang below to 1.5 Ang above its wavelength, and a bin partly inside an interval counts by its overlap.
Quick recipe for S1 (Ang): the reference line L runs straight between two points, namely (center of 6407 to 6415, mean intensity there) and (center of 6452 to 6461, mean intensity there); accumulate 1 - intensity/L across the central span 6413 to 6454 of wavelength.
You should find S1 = 0.8 Ang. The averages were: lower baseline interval 5.95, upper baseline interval 6.06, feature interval 5.88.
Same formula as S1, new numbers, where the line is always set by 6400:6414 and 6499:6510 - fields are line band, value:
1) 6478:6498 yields 0.1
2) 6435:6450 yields -0.2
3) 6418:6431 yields 0.9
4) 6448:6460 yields -0.1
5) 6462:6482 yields -1.3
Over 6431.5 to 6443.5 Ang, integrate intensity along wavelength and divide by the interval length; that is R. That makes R 6.16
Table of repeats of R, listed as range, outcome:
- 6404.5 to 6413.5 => 6.1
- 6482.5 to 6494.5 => 5.62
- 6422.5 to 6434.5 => 5.77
